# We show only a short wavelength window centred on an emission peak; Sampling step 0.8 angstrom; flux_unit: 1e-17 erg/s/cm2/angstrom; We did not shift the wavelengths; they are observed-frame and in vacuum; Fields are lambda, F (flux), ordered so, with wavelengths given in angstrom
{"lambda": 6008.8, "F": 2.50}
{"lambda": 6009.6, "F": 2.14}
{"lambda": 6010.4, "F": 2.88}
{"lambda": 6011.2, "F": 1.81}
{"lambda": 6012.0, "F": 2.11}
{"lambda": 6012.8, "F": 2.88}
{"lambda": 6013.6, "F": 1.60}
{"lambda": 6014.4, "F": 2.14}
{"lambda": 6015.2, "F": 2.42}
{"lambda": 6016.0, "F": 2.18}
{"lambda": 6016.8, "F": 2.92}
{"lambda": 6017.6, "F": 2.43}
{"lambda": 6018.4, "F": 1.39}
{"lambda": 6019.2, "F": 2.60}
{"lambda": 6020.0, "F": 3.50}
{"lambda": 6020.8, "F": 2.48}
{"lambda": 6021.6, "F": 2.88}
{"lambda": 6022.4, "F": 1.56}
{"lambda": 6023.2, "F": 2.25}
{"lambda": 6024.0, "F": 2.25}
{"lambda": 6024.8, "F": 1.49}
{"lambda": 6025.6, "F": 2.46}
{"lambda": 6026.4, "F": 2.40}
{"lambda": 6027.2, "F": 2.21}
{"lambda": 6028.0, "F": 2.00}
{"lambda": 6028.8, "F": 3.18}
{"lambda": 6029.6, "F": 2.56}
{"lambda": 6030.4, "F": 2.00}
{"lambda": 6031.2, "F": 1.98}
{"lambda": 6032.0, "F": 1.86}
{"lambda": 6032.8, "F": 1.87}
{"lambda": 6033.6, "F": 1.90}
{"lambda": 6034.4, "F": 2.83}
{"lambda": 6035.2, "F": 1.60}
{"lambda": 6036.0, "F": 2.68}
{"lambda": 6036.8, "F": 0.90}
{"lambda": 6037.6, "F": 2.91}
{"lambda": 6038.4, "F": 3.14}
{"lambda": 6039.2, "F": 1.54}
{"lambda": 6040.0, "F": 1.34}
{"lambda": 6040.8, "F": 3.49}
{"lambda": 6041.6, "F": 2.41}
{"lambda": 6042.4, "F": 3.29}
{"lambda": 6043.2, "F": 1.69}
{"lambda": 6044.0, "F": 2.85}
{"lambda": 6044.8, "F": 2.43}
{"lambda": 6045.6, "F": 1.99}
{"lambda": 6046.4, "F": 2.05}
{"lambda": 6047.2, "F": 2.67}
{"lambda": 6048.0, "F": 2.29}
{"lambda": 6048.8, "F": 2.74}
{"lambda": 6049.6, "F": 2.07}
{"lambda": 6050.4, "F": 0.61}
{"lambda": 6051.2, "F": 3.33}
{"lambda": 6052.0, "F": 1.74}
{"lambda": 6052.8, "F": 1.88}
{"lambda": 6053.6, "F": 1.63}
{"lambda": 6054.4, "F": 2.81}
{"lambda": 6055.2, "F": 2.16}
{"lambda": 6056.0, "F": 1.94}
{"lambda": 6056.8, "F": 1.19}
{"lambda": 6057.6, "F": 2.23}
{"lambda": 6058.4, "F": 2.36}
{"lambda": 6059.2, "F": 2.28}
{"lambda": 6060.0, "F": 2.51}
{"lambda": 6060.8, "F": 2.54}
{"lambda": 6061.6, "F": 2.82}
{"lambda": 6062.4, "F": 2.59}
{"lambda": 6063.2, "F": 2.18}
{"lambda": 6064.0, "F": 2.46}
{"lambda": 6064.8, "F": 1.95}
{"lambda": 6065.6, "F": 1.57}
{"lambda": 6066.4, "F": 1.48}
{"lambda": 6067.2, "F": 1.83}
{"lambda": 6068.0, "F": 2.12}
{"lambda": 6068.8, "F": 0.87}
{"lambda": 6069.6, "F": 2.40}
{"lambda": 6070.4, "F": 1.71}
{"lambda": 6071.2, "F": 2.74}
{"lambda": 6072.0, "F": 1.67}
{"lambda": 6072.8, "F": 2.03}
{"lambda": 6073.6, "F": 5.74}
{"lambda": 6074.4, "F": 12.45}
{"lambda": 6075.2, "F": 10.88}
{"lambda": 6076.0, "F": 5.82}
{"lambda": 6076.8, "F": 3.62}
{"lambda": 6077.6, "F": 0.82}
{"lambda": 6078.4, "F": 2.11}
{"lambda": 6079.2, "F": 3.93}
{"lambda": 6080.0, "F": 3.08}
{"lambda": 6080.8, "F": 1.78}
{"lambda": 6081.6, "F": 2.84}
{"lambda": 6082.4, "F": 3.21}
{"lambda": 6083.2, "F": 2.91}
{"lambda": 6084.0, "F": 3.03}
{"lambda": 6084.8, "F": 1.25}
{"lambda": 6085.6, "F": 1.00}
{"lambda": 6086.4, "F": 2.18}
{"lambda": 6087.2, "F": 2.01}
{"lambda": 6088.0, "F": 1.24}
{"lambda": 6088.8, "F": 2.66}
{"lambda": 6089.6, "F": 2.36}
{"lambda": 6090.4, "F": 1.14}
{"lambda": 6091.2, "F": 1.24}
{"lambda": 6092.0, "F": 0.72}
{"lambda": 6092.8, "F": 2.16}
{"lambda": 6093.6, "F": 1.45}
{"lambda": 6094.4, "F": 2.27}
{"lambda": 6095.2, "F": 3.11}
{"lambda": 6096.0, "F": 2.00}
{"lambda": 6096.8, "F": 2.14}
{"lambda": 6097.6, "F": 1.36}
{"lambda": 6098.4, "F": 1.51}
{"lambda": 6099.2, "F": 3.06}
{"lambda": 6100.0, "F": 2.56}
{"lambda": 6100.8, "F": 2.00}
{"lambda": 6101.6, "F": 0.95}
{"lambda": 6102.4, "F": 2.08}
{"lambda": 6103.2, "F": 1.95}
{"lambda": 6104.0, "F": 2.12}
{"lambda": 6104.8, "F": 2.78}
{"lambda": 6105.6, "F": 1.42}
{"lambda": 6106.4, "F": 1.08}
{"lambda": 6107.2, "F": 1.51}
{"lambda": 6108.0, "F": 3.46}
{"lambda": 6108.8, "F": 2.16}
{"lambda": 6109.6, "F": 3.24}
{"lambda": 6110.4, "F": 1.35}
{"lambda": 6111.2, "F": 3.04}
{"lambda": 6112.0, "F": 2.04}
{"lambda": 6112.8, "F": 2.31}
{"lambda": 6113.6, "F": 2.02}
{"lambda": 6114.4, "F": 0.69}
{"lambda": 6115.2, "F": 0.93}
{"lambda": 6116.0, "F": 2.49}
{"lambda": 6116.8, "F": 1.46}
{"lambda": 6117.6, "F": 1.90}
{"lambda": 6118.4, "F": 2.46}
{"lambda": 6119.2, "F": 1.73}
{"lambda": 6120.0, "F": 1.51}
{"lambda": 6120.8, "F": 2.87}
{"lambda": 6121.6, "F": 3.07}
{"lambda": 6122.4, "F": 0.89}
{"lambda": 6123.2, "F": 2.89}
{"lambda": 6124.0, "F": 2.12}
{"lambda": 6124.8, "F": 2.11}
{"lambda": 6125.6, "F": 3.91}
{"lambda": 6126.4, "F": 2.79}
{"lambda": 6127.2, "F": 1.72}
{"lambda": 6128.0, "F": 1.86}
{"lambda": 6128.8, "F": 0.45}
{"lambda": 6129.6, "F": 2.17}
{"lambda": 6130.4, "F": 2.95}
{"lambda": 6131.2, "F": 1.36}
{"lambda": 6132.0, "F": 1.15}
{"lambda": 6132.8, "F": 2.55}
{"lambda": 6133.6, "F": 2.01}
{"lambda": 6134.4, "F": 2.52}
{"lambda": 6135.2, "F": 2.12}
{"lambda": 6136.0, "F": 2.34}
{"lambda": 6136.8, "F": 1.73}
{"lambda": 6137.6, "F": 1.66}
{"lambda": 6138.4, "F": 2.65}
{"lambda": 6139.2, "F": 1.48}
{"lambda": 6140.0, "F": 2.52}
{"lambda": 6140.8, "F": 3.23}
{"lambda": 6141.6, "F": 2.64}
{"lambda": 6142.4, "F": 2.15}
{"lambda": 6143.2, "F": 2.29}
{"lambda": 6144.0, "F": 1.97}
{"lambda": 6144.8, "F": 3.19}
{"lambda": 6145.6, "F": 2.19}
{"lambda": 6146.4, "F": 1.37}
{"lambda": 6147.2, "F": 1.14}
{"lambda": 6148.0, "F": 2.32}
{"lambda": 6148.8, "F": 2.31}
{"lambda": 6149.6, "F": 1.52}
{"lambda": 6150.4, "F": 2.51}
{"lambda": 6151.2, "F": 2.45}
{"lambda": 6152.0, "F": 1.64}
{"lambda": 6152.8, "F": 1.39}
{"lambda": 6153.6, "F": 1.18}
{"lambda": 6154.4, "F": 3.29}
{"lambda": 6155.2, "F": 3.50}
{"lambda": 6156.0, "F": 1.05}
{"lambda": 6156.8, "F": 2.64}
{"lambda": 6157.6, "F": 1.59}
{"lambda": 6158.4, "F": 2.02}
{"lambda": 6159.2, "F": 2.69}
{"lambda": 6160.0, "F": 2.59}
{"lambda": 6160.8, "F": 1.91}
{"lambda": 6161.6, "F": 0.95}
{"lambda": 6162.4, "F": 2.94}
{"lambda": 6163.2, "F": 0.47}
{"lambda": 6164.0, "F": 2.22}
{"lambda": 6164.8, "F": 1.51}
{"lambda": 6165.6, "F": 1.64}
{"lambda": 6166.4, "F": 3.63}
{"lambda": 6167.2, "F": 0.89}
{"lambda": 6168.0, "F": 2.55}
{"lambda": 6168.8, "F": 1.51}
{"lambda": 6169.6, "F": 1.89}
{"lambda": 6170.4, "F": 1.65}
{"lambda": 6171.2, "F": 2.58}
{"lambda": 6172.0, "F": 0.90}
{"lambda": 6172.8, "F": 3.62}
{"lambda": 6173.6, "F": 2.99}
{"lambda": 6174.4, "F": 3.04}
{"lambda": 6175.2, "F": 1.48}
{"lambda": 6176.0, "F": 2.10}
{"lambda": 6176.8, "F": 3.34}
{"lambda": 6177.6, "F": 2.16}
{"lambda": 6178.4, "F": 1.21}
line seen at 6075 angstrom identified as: H-beta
